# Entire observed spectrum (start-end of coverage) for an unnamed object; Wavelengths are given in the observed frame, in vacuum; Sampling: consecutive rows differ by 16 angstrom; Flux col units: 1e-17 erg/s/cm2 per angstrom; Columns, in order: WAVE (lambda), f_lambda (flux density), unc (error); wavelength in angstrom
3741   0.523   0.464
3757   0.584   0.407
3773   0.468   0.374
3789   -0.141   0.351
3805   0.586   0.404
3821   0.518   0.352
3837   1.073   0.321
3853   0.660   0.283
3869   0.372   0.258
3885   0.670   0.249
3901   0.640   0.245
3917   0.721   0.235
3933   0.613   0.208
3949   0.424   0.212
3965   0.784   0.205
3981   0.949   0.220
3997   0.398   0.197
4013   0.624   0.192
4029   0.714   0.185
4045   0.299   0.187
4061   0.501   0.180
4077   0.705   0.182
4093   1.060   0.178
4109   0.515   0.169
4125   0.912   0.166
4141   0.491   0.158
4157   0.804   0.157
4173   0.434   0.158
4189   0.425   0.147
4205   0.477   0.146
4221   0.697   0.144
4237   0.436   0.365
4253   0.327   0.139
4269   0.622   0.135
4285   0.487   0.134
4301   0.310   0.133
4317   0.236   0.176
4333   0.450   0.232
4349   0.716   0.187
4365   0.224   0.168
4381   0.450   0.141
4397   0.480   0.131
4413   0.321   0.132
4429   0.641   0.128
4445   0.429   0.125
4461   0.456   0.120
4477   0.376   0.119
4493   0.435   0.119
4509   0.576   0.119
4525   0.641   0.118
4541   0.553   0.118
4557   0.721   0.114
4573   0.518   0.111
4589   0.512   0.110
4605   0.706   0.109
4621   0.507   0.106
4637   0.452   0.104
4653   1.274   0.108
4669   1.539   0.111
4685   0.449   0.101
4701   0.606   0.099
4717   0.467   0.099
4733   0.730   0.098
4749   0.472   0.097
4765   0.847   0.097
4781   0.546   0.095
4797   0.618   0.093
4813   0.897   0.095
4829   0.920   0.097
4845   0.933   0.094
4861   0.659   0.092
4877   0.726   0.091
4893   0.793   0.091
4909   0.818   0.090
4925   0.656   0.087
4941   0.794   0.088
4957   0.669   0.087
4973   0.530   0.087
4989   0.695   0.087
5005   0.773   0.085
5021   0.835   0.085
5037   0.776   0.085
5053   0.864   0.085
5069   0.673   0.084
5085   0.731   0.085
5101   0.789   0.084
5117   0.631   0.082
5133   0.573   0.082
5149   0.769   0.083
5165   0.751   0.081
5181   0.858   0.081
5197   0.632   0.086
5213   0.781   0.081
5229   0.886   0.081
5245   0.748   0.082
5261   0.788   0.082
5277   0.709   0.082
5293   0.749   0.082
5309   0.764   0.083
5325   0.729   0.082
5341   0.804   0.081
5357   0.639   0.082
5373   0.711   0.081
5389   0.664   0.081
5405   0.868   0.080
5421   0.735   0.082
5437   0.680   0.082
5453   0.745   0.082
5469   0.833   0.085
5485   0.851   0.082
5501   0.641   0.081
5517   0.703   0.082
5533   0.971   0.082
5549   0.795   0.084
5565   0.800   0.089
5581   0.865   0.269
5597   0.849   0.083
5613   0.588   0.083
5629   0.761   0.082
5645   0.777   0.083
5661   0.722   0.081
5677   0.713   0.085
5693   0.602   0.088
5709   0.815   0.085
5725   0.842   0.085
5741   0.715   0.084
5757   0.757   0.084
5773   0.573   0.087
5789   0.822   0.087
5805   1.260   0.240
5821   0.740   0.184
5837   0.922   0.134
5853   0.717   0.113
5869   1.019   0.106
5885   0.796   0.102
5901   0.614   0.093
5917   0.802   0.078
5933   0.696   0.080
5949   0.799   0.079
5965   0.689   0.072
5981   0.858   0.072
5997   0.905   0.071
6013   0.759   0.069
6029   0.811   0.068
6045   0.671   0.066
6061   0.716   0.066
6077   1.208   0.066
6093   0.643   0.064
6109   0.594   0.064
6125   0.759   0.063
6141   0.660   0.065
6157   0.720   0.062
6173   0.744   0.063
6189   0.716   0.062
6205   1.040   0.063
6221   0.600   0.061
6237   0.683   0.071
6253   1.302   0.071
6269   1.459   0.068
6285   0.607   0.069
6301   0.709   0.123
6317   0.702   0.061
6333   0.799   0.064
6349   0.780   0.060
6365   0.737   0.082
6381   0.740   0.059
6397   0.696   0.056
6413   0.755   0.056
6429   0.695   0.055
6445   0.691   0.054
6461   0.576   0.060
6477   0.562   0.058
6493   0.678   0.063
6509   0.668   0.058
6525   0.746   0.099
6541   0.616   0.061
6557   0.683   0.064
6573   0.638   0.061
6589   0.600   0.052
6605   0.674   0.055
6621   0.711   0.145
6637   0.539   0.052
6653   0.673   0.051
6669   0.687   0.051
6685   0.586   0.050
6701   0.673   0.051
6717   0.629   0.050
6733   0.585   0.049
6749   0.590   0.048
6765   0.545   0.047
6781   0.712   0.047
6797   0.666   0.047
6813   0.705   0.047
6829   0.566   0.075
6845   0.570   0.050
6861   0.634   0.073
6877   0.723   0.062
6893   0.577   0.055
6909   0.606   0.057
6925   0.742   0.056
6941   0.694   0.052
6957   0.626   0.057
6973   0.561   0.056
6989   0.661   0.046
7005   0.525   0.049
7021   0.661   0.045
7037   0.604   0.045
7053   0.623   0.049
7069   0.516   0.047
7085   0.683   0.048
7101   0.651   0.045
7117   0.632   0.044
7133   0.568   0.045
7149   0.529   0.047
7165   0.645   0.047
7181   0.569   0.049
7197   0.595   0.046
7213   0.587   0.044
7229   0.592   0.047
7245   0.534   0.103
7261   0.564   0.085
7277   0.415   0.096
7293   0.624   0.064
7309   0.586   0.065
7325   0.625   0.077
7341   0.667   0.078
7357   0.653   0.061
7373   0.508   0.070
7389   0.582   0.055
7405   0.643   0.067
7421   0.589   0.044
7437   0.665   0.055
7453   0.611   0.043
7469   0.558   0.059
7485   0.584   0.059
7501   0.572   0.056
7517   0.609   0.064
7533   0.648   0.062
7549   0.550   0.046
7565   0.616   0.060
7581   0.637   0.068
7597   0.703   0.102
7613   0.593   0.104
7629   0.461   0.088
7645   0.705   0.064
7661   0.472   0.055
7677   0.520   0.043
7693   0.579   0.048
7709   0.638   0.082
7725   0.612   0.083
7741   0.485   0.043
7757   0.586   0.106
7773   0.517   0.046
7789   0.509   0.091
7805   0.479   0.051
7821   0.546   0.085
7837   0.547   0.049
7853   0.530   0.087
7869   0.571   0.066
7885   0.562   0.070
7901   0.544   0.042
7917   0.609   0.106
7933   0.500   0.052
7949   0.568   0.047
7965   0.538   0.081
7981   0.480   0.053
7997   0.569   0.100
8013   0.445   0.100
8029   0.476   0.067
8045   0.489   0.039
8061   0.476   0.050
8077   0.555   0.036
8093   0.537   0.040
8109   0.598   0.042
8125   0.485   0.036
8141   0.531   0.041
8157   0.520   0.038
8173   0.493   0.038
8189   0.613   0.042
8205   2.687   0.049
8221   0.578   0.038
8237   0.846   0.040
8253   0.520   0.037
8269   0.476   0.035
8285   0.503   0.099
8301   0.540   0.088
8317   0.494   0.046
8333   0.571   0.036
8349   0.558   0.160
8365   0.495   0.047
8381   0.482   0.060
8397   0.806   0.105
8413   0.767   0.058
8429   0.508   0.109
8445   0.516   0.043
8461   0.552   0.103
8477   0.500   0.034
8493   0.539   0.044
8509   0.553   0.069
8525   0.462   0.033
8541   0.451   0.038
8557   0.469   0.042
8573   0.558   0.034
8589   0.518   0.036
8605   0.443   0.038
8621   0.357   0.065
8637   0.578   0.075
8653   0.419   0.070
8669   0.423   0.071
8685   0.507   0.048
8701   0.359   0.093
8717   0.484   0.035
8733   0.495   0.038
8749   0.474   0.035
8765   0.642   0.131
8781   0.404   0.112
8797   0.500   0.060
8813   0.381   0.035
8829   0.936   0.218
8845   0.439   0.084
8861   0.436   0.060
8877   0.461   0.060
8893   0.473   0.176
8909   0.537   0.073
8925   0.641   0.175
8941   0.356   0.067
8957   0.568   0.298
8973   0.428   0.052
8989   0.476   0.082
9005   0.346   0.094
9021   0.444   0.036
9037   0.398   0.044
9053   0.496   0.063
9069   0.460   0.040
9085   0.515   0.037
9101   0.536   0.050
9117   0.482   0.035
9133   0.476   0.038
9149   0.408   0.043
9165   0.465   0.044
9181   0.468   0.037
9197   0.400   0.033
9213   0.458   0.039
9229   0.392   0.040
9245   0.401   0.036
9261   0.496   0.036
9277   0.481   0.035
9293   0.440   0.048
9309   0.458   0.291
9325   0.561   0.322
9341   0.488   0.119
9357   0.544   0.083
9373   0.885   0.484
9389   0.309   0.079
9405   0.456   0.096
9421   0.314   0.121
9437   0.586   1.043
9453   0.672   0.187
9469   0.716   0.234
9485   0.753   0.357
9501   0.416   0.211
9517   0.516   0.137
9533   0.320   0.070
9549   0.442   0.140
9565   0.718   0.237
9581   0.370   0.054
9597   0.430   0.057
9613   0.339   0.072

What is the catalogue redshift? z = 0.25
